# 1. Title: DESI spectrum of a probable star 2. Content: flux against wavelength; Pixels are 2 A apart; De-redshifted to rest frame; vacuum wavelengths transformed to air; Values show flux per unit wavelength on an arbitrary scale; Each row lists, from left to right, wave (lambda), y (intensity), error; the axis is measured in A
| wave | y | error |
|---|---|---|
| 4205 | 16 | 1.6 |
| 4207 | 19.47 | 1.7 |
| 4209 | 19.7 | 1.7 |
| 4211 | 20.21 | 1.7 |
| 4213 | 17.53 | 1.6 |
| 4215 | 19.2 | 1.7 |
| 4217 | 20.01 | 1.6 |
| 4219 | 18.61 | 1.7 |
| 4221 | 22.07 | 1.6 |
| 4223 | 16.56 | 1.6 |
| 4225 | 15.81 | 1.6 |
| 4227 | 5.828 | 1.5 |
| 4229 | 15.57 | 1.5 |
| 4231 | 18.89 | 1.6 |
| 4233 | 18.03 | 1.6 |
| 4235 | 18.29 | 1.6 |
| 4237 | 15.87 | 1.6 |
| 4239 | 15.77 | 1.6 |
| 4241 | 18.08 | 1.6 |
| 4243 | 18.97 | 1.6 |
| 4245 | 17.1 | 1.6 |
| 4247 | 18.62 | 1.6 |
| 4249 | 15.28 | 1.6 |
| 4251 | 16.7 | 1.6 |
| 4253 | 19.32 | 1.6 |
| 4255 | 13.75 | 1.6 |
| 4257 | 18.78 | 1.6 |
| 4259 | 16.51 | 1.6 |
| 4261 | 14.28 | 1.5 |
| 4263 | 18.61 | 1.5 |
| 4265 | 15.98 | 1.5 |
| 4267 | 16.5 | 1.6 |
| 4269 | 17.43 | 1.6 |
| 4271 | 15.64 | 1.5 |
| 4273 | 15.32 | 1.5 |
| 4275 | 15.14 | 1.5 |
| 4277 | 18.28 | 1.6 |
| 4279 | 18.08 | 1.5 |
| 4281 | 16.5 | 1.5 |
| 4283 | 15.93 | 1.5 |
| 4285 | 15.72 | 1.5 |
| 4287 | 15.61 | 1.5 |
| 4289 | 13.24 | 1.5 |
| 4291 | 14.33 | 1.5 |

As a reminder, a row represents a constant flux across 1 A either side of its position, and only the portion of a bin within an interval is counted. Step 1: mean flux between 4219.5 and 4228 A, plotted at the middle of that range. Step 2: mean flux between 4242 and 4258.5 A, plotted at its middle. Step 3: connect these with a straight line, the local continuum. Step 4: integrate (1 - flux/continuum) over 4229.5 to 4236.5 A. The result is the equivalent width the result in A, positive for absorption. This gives -0.9 A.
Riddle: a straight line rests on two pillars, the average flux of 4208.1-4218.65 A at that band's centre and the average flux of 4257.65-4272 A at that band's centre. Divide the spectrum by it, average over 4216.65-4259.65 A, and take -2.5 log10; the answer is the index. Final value 0.058 mag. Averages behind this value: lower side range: 19.3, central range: 17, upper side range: 16.5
